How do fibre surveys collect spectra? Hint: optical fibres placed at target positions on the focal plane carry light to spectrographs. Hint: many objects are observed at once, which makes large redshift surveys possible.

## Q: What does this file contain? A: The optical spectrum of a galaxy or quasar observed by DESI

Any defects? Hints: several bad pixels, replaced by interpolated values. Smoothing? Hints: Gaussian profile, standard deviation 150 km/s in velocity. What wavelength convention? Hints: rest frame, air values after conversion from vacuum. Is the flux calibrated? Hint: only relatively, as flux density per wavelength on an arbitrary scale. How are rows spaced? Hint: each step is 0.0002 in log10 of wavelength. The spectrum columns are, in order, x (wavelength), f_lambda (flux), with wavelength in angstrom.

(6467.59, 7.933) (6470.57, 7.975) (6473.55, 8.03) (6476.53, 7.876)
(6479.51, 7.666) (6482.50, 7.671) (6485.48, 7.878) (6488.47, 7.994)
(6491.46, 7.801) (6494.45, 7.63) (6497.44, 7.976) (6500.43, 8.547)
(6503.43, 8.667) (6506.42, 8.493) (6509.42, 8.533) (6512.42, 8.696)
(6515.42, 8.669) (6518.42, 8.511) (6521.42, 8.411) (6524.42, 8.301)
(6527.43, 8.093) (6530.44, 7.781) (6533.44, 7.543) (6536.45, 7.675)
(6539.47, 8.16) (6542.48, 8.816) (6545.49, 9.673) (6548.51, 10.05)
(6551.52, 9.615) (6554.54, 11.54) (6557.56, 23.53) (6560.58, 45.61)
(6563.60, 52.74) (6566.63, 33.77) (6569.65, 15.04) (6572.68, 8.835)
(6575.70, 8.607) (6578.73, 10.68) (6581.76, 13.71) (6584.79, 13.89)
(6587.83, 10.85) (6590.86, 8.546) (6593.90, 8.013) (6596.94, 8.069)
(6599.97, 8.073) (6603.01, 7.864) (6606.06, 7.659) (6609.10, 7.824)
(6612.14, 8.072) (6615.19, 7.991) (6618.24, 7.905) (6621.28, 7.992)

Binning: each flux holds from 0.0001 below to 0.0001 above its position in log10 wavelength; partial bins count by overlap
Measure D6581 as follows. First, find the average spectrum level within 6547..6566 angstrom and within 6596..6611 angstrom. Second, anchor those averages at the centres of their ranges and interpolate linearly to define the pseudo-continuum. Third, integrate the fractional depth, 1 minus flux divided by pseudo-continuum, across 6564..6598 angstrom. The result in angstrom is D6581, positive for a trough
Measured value 6.2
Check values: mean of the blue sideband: 25.9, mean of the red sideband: 7.9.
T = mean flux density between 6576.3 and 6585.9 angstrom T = 12.3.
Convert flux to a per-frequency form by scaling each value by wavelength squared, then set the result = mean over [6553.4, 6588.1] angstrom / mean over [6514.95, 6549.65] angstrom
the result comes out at 2.5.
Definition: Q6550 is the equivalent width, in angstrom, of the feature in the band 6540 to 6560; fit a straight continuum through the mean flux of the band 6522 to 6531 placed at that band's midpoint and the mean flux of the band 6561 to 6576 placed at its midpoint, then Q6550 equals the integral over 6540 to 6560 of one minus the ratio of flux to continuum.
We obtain 5.9 angstrom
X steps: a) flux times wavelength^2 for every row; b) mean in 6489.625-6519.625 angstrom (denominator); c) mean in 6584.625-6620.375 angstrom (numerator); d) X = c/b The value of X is 1.05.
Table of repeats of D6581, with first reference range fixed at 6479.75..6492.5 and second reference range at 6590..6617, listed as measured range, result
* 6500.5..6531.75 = -2.23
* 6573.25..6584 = -4.12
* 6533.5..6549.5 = -1.65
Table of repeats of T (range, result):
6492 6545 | 8.28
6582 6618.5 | 8.93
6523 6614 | 13.3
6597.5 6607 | 7.9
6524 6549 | 8.39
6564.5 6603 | 12.8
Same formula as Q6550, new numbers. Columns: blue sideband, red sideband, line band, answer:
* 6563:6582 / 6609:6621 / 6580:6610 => 8.7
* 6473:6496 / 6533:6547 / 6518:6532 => 0.1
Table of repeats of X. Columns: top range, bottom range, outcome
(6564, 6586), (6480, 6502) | 2.18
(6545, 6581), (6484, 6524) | 2.47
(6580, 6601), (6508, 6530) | 1.24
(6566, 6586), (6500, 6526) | 1.69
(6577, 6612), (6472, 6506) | 1.23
